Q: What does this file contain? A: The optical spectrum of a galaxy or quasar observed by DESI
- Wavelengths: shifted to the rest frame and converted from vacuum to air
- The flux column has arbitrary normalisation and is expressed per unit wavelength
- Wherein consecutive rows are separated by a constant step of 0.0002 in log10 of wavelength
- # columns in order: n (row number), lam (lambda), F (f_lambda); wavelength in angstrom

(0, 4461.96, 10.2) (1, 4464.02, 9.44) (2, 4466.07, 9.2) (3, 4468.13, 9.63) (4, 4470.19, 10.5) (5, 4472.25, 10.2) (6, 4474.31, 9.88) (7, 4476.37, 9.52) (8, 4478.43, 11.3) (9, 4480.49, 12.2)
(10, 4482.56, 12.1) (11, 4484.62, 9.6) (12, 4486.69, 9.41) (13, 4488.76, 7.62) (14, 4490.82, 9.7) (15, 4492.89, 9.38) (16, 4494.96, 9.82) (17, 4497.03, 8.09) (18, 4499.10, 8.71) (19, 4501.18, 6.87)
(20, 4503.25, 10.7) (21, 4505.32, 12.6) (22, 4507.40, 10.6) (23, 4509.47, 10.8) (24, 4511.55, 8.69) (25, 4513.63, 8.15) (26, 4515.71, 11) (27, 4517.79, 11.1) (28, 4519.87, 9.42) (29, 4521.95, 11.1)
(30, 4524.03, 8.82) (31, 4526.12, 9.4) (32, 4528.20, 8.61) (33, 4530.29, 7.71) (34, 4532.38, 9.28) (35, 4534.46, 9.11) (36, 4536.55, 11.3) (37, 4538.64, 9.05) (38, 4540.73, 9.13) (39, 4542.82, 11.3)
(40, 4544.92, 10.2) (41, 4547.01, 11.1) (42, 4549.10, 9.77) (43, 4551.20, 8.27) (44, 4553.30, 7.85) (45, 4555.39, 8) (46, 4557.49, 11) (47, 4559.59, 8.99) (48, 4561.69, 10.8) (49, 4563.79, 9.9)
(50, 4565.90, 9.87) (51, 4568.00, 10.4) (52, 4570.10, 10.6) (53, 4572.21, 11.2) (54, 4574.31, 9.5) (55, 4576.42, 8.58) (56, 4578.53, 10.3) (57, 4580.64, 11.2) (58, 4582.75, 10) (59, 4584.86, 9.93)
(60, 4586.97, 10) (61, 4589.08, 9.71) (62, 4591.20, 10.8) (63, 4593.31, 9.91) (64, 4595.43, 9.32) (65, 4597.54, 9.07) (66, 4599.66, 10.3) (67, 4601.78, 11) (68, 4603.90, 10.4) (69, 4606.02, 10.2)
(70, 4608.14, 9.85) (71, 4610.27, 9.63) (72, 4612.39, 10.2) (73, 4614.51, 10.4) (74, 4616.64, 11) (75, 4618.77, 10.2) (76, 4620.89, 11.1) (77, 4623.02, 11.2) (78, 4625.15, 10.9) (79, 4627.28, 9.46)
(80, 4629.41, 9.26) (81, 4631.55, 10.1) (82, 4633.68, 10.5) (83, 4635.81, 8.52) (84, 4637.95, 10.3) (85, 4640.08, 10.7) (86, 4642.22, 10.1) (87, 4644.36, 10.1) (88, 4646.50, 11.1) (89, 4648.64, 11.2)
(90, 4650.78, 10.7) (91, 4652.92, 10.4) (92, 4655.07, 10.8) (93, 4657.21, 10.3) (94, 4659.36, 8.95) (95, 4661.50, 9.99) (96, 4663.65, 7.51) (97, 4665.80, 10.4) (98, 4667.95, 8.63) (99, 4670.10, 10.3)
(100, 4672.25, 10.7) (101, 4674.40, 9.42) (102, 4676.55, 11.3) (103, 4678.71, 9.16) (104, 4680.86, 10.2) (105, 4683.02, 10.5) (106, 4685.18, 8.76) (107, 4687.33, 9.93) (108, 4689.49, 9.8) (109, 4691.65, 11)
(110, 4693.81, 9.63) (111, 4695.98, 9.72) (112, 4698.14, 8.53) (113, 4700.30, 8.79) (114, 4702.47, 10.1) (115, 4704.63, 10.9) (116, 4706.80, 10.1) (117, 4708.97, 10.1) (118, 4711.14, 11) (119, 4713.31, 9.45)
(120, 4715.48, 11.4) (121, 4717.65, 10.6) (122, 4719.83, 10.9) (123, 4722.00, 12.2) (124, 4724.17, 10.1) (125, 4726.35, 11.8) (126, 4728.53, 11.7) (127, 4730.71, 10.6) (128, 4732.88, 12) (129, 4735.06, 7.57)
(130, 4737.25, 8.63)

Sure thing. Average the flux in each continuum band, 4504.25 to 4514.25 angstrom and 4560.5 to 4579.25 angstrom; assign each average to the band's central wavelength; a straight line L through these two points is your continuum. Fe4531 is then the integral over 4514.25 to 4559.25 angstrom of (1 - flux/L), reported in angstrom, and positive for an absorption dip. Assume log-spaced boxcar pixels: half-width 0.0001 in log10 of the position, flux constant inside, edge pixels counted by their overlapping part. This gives 2.5 angstrom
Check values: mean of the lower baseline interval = 10.3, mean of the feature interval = 9.62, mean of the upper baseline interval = 10.1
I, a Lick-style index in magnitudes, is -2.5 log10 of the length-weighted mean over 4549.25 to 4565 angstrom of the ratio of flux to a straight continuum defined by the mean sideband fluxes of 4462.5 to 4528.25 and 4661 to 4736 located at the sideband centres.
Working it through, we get 0.07 mag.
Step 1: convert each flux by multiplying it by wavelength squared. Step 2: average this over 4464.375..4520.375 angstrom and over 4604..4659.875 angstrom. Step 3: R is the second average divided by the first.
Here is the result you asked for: 1.11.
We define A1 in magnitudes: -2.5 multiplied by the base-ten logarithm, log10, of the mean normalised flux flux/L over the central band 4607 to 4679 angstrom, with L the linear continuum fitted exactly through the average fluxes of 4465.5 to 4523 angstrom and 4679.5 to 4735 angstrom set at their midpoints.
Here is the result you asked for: 0.01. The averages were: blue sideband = 9.93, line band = 10.1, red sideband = 10.3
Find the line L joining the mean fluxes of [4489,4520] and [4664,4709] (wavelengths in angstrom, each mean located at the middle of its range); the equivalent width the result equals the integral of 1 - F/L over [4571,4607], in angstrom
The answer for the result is -1.2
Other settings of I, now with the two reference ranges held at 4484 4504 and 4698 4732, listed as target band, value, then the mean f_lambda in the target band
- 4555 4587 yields -0.06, 10.1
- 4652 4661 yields 0.01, 10.1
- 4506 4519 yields -0.12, 10.1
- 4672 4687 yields 0.04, 9.97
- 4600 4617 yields -0.05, 10.3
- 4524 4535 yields 0.05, 8.81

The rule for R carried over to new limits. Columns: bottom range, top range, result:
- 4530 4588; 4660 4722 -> 1.08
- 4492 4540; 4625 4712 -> 1.11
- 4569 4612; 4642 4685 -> 1.03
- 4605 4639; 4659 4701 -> 0.98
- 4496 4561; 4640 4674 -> 1.11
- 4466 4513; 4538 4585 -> 1.03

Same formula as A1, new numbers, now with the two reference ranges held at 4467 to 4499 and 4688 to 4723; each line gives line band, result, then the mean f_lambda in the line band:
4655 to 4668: 0.08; 9.48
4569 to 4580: 0.00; 10.1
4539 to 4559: 0.05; 9.59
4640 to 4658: -0.05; 10.6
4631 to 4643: 0.01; 10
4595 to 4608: 0.00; 10.1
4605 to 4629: -0.03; 10.3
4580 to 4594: -0.02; 10.2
